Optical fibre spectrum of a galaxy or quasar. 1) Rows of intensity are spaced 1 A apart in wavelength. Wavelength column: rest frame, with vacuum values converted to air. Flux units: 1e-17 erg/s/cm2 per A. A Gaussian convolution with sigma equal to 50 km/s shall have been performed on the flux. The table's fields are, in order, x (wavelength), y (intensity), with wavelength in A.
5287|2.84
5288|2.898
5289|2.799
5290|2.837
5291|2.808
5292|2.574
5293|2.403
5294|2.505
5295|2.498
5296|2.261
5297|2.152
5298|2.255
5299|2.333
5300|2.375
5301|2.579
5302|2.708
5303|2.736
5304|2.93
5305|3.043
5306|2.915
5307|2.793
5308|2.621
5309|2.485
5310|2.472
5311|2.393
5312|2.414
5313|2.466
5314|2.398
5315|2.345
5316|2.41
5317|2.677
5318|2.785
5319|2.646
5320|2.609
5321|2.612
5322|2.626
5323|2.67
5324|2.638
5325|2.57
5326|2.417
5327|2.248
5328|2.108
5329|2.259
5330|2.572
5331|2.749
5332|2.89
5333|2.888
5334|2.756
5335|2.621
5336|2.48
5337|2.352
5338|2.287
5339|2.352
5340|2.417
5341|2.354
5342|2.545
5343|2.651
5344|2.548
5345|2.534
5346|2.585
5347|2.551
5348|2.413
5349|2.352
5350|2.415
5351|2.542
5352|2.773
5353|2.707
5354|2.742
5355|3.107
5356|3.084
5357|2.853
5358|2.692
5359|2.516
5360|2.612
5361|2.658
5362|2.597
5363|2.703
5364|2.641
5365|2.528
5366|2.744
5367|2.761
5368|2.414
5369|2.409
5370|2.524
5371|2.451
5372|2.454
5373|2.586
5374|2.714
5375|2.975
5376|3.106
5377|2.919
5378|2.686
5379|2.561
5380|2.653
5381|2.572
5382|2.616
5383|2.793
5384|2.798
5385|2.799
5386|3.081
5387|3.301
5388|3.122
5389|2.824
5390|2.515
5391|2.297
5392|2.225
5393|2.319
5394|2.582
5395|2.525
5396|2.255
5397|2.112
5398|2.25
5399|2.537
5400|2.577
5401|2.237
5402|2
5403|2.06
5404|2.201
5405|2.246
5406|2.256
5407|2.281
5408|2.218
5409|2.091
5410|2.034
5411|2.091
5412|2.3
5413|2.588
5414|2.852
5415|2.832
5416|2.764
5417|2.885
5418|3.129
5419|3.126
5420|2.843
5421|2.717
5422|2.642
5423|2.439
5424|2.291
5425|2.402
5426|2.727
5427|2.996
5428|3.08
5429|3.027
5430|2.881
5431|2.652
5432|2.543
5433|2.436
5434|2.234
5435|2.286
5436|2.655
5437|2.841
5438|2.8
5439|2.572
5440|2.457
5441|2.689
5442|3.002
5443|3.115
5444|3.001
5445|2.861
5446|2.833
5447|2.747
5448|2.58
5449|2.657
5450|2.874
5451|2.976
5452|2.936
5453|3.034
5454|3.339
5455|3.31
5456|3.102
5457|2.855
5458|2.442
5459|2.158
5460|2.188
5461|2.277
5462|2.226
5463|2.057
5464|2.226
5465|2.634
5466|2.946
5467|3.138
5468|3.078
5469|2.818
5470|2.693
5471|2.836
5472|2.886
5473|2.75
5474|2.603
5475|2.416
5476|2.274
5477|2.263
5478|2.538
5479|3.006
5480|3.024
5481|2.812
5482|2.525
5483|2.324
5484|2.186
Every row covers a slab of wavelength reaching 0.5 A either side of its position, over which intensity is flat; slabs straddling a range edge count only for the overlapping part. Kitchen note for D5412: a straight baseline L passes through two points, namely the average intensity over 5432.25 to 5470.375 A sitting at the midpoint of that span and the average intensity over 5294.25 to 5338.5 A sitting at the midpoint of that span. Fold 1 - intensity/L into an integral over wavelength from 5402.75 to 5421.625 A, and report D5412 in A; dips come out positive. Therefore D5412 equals 1.1 A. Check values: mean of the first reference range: 2.55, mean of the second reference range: 2.71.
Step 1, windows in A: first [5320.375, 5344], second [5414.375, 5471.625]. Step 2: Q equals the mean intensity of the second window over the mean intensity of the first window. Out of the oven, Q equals 1.1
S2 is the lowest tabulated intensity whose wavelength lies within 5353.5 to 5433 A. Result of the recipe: 2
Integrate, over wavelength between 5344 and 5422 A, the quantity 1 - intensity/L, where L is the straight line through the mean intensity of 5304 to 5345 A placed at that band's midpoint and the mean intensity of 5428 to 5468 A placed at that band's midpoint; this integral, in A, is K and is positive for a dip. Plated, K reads 1.2 A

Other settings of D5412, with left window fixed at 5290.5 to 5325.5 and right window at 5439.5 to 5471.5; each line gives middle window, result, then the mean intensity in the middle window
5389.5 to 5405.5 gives 2.21 A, 2.31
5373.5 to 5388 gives -0.98 A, 2.84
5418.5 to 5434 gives 0.06 A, 2.7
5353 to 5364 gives -0.51 A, 2.75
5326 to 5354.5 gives 0.90 A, 2.52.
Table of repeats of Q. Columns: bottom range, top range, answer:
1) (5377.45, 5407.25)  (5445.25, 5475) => 1.09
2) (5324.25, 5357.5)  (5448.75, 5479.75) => 1.05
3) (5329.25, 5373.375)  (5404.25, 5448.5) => 1.01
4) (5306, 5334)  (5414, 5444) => 1.07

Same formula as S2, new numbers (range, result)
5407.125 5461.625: 2.034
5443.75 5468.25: 2.057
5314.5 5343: 2.108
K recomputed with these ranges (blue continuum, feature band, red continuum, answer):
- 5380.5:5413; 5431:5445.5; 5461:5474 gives -0.6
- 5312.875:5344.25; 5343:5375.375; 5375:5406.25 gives -1.1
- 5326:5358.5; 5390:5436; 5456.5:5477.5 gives 1.3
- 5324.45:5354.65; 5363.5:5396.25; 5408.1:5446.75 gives -0.9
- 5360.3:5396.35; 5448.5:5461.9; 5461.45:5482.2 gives -0.5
